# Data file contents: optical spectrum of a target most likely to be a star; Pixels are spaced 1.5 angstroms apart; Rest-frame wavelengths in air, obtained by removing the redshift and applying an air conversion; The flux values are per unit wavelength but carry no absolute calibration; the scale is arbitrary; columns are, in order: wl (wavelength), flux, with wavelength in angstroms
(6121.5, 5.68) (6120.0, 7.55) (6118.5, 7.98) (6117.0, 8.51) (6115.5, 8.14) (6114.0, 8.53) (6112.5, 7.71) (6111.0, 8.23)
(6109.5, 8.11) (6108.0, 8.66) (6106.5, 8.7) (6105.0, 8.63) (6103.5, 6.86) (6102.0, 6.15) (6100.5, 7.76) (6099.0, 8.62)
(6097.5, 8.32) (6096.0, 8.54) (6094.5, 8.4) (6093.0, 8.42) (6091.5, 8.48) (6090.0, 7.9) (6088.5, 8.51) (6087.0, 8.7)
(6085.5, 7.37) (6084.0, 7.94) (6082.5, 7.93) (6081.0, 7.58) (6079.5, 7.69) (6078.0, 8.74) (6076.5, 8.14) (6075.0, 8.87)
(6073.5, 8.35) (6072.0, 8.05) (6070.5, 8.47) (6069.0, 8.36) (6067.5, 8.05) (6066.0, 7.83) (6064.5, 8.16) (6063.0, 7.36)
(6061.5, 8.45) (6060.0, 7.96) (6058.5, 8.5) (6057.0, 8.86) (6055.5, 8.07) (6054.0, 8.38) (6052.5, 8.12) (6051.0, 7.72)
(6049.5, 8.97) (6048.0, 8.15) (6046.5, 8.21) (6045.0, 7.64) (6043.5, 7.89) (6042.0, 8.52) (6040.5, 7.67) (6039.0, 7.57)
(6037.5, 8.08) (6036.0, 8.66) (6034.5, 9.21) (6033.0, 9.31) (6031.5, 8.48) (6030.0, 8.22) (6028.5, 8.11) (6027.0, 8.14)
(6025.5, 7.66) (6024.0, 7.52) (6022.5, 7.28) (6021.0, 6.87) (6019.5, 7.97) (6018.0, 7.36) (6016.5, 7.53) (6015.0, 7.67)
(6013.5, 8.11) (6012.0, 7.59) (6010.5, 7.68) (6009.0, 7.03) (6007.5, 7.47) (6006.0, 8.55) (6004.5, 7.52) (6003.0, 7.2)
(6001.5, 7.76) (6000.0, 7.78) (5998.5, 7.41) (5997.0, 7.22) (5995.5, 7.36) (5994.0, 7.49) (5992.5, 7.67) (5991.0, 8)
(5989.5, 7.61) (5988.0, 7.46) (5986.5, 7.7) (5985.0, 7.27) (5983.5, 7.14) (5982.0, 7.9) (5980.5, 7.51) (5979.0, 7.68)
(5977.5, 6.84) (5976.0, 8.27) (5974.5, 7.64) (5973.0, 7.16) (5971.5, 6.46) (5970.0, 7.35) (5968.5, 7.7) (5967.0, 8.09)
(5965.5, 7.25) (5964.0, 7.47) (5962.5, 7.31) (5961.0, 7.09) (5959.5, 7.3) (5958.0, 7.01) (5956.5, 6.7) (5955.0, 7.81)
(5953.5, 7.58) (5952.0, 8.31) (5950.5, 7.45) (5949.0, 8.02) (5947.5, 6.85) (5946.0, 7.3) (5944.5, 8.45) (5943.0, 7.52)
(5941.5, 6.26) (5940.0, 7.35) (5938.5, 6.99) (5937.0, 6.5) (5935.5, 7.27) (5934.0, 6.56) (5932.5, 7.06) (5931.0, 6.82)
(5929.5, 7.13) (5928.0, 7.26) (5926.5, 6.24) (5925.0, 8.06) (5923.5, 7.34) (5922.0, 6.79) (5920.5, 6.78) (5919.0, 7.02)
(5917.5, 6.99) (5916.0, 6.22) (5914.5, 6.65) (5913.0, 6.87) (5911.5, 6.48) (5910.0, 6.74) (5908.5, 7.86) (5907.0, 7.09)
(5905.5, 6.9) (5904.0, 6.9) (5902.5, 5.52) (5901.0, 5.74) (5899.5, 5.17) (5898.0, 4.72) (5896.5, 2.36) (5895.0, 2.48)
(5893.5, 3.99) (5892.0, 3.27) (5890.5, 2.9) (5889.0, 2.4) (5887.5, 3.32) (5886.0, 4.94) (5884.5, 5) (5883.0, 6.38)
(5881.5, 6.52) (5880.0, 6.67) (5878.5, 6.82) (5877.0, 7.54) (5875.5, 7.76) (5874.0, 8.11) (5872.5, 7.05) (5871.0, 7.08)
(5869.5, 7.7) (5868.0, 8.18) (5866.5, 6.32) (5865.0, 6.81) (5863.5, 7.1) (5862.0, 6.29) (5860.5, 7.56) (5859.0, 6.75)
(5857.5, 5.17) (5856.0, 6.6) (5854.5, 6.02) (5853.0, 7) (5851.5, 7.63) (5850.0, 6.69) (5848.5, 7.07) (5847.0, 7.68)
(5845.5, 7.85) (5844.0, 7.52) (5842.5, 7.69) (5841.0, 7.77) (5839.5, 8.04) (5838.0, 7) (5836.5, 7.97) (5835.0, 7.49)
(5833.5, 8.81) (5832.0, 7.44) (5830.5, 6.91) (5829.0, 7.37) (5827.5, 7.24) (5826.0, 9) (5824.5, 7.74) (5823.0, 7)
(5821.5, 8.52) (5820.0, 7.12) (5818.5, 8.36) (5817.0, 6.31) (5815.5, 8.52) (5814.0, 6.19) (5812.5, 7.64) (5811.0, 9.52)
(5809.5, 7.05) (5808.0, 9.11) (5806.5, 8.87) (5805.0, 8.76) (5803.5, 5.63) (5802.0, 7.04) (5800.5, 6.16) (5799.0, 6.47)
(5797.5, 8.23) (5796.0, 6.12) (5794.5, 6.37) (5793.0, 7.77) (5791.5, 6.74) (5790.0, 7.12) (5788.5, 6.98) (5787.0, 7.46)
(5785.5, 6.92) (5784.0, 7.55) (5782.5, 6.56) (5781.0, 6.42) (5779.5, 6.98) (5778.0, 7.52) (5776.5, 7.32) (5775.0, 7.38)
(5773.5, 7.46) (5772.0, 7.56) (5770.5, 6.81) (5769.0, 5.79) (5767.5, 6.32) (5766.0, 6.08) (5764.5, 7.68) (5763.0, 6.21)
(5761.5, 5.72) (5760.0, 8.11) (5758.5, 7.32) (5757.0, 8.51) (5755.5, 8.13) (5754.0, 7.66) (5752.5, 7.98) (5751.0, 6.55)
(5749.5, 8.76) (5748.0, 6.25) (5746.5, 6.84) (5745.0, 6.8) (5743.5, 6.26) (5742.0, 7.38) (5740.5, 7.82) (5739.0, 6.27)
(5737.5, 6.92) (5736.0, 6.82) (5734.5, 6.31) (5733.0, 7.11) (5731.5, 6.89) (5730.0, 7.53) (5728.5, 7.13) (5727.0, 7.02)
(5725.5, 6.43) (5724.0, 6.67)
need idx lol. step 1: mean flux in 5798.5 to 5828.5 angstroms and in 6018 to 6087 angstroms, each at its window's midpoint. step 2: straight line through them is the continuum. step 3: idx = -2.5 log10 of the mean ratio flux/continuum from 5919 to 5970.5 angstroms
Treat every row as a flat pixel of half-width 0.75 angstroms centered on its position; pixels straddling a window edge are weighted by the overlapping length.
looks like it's 0.09 mag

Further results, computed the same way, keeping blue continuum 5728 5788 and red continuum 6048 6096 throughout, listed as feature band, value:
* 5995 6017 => 0.052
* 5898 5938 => 0.140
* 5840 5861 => 0.050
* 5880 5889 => 0.420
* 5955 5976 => 0.071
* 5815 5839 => -0.050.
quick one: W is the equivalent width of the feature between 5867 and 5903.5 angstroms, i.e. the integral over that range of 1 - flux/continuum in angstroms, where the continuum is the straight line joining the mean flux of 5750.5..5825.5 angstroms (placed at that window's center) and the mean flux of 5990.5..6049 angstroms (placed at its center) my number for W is 9.8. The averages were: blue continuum 7.27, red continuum 7.84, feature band 5.5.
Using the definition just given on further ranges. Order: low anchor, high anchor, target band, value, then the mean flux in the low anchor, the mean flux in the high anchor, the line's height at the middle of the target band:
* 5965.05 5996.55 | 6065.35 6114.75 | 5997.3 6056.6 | -1.2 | 7.5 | 8.14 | 7.77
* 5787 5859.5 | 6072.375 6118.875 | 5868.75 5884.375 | 0.9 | 7.38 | 8.14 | 7.53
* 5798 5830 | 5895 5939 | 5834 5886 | 0.3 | 7.6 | 6.48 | 7.1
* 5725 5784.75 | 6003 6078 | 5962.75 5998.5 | 1.6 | 7.06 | 8.05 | 7.84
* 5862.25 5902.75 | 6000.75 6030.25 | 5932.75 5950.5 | -1.8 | 5.63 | 7.65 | 6.53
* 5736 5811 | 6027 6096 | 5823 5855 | -0.5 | 7.16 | 8.23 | 7.4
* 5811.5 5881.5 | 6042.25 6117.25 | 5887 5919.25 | 9.4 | 7.33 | 8.15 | 7.53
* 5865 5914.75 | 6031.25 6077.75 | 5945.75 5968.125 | -2.0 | 5.87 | 8.26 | 6.84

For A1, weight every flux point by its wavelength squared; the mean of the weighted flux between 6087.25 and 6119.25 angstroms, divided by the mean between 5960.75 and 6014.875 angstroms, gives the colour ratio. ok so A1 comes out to 1.13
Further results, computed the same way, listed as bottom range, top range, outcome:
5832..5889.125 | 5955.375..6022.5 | 1.13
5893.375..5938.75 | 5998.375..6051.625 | 1.29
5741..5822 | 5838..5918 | 0.90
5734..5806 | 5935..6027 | 1.14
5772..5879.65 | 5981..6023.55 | 1.10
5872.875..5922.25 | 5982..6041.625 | 1.39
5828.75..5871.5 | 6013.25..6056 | 1.18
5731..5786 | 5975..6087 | 1.23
